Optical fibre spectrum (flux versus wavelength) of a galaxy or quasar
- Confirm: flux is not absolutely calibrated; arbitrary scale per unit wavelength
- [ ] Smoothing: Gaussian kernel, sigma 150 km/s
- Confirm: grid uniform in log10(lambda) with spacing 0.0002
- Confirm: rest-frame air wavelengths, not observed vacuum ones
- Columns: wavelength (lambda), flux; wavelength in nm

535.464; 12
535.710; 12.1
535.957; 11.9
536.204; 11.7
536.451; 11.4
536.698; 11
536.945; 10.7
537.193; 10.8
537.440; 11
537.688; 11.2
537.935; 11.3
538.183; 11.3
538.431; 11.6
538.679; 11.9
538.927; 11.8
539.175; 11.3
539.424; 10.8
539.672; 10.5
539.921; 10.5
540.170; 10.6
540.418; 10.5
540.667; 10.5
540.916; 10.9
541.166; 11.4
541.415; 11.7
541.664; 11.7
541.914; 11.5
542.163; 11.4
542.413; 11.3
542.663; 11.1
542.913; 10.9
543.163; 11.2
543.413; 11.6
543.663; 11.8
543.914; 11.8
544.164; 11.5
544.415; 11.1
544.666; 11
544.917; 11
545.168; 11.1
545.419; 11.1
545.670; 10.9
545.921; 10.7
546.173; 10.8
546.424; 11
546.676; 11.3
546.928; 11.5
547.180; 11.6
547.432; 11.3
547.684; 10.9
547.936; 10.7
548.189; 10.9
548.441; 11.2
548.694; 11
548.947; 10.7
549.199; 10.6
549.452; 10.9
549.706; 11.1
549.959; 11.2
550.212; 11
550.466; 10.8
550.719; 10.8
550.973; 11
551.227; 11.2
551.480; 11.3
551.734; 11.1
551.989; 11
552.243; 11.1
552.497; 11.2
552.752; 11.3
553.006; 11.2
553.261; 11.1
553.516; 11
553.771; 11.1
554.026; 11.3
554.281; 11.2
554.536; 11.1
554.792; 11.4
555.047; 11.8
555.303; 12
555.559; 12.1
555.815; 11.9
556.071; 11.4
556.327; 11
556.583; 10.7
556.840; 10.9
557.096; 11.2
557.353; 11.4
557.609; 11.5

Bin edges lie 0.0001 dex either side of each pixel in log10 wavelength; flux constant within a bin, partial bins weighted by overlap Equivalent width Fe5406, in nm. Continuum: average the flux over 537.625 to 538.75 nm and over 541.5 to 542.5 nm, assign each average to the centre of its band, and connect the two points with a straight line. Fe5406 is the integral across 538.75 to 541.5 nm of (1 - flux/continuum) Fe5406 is 0.12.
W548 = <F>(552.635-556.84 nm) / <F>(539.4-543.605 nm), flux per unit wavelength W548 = 1.0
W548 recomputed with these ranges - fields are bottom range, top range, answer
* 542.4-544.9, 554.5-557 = 1.01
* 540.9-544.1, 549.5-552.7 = 0.97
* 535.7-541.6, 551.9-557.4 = 1.01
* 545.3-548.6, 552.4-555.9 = 1.03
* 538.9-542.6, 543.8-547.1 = 1.01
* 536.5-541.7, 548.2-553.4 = 1.00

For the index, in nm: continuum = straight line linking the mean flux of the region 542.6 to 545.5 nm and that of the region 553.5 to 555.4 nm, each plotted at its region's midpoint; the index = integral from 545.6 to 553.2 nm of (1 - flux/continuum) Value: 0.19 nm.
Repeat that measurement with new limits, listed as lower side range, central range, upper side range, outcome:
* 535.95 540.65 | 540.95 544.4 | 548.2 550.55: -0.12 nm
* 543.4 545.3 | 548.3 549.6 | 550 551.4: 0.02 nm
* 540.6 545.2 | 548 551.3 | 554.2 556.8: 0.13 nm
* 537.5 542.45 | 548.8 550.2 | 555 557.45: 0.05 nm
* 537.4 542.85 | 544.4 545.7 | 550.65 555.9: 0.02 nm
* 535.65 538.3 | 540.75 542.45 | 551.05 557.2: -0.02 nm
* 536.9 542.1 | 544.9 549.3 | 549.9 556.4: 0.07 nm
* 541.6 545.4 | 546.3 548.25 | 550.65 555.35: 0.02 nm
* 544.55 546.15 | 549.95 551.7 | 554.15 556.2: 0.04 nm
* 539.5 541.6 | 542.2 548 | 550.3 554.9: -0.13 nm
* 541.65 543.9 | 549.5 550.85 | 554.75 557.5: 0.05 nm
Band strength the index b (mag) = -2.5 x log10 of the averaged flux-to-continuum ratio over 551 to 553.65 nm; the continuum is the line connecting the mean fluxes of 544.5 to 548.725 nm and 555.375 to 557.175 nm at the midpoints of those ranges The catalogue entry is 0.008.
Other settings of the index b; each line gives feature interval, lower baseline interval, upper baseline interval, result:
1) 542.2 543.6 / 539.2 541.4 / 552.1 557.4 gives -0.04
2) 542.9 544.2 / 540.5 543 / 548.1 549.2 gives -0.04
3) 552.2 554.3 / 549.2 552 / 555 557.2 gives 0.00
